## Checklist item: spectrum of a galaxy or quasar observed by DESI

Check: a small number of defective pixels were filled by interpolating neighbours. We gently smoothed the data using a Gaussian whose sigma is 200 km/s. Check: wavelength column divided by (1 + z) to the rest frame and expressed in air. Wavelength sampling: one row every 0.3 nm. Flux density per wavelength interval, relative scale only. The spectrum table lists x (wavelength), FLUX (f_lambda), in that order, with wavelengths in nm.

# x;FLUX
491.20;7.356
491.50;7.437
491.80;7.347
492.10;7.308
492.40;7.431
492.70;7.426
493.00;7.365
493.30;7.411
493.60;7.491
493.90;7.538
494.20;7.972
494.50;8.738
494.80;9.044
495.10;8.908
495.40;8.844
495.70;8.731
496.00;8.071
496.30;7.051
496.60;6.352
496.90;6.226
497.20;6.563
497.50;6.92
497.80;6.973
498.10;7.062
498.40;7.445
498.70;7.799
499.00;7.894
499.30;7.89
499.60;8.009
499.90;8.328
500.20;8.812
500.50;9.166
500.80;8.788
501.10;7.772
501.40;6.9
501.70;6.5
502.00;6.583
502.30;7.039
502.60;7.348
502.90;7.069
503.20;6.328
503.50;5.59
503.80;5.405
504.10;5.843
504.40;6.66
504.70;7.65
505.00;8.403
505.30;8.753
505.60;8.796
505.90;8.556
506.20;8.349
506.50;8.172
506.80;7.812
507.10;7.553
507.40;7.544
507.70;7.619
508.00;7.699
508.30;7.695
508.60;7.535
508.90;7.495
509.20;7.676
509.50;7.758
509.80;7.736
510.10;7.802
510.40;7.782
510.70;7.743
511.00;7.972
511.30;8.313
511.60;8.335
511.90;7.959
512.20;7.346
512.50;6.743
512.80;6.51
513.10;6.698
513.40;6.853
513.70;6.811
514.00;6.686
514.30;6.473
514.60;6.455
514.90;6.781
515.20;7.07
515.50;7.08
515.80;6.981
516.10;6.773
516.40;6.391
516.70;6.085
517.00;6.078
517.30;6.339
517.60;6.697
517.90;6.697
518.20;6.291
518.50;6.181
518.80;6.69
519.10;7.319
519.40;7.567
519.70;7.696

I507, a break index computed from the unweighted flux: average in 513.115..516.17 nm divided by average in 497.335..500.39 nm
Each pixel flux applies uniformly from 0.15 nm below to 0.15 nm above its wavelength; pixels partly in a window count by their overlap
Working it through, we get 0.9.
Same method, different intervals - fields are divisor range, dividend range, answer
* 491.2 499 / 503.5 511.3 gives 1.01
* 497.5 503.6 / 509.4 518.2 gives 0.94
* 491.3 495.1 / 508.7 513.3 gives 0.98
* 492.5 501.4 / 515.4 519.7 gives 0.86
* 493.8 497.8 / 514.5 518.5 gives 0.85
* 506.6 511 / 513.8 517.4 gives 0.86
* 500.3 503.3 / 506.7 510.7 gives 1.04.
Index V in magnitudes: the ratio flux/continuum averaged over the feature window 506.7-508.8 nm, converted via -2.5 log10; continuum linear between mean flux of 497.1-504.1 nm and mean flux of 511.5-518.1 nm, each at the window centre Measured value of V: -0.09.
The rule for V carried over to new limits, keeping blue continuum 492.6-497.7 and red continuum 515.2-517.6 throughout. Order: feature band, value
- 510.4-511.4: -0.16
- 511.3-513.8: -0.07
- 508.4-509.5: -0.10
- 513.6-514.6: 0.01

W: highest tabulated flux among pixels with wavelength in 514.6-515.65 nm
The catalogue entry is 7.08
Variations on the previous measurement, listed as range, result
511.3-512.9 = 8.335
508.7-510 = 7.758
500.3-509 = 9.166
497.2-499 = 7.894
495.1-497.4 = 8.908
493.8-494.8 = 9.044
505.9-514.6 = 8.349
